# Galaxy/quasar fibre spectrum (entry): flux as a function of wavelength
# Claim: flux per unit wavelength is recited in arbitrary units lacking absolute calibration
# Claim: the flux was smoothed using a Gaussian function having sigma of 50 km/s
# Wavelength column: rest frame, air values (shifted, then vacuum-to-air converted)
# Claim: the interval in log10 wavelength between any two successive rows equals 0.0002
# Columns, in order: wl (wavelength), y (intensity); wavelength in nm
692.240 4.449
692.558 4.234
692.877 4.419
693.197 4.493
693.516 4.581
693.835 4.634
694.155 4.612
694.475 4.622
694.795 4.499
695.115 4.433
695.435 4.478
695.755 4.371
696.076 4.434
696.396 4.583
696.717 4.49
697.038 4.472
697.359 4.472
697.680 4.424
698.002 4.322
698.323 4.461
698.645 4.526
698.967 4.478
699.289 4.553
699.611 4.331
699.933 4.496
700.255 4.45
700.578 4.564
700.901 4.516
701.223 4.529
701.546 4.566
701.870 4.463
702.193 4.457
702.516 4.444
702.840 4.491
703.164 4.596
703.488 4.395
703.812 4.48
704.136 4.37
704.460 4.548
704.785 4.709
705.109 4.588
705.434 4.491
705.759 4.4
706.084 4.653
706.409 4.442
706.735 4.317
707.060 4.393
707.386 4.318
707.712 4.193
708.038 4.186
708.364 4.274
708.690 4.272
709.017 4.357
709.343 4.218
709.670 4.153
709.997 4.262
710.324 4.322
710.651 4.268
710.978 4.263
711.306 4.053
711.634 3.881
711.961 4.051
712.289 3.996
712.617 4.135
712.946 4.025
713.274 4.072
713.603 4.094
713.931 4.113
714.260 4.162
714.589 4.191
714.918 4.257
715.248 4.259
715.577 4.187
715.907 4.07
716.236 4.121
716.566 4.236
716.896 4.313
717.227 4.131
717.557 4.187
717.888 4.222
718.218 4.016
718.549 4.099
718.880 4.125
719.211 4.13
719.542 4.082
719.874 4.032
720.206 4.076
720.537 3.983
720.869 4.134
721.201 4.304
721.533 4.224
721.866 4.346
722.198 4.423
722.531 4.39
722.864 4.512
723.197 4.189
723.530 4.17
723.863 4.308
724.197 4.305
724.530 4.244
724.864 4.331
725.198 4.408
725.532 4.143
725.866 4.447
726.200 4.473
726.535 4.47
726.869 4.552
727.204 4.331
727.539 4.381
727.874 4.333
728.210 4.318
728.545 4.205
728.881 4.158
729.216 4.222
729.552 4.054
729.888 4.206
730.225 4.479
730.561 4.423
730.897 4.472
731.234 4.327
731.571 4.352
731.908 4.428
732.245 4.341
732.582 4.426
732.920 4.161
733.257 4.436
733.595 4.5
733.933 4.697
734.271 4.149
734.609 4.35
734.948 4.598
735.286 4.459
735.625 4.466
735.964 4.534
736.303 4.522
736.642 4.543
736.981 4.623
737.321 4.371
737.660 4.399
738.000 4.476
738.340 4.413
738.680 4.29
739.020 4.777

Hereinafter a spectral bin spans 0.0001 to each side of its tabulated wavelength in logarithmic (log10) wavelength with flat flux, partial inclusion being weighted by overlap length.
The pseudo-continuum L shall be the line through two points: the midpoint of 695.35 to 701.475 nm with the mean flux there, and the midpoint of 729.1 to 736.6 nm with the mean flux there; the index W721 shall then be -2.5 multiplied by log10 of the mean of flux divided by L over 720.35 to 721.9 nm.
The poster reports 0.060 mag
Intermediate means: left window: 4.47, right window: 4.39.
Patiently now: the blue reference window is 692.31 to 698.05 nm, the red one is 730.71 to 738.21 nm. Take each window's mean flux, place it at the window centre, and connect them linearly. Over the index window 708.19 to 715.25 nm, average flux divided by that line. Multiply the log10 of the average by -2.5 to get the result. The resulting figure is 0.075 mag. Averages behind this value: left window 4.48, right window 4.44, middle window 4.16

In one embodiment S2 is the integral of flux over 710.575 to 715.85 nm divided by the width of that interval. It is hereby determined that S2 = 4.12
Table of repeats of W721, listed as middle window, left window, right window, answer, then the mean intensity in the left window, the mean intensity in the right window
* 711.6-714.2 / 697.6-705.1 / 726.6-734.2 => 0.10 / 4.49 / 4.35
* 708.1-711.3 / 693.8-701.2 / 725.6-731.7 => 0.04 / 4.49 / 4.34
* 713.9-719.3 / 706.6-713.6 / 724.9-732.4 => 0.02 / 4.19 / 4.34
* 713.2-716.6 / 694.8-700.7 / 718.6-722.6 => 0.02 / 4.46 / 4.18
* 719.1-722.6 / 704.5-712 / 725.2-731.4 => 0.04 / 4.31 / 4.34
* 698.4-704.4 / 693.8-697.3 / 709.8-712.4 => -0.03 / 4.51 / 4.14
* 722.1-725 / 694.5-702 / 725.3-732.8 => 0.01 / 4.48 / 4.34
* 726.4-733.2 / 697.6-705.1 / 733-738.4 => 0.03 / 4.49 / 4.47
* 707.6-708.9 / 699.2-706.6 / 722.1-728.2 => 0.06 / 4.5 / 4.35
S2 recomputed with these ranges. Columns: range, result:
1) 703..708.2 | 4.44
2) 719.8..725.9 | 4.26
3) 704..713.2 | 4.29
